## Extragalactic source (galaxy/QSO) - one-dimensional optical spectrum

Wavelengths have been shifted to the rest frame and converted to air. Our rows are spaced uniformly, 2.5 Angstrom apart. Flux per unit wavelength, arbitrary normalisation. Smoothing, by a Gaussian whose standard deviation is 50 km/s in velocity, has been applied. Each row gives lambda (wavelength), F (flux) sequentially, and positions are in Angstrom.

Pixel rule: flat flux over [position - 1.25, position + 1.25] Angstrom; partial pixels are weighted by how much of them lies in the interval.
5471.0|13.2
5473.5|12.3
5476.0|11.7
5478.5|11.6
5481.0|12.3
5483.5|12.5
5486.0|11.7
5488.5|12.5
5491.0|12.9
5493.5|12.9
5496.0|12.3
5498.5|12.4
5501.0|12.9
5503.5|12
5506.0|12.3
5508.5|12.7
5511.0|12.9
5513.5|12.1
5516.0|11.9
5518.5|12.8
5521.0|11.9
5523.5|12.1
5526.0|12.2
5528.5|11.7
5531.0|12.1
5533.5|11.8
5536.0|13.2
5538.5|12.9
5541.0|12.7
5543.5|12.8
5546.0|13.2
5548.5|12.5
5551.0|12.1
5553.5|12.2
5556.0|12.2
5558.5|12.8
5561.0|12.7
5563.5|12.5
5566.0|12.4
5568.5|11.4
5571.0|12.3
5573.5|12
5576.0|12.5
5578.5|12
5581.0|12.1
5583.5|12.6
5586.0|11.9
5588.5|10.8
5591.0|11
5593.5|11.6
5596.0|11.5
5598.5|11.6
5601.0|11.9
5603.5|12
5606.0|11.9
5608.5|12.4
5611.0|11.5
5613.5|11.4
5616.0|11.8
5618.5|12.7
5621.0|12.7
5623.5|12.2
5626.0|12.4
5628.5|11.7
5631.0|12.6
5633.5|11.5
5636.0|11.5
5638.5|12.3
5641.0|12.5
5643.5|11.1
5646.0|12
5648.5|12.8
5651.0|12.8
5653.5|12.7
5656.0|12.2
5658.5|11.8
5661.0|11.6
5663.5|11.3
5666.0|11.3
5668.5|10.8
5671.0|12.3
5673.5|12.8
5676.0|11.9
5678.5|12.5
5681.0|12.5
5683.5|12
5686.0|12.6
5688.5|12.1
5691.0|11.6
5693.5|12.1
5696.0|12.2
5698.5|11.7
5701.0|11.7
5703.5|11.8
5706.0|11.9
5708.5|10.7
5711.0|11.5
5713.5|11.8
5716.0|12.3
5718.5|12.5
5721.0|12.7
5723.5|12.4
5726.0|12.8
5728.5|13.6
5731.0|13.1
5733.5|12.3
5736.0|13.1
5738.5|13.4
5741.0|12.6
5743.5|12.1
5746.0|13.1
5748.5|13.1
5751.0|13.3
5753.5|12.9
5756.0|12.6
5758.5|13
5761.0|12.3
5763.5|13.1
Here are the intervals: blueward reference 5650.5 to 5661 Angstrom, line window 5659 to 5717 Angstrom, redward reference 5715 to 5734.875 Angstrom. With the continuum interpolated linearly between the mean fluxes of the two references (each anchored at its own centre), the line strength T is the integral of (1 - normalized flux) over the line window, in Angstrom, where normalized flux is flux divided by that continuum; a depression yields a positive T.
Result 2.8 Angstrom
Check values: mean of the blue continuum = 12.3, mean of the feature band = 11.9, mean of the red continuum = 12.7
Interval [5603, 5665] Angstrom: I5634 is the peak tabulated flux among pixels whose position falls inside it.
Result 12.8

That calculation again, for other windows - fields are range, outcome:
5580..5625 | 12.7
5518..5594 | 13.2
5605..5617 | 12.4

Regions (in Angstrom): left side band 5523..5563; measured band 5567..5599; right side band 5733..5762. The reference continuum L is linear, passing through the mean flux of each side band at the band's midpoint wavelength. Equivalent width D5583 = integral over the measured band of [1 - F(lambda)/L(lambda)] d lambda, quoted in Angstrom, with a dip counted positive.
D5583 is 1.9 Angstrom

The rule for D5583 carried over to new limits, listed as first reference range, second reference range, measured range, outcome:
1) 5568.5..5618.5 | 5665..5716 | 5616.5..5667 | -0.90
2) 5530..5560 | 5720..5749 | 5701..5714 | 1.29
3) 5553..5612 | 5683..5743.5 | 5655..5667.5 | 0.56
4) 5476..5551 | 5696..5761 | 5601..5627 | 0.71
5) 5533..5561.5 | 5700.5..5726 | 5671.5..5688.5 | -0.36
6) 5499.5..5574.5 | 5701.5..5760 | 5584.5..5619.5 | 2.02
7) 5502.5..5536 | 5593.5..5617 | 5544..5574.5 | -0.90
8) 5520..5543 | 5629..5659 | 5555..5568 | -0.21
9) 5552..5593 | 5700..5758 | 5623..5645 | 0.49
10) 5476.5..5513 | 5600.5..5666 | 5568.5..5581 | 0.08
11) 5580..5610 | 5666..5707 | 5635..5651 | -0.28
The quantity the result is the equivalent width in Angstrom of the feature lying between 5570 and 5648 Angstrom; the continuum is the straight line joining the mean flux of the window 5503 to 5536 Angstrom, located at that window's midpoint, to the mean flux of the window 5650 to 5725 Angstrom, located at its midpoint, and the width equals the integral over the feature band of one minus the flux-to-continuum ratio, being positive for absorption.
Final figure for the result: 1.1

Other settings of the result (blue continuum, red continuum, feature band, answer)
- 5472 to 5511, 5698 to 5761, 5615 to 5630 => 0.20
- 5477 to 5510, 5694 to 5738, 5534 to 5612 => 1.09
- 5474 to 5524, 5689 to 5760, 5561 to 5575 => 0.20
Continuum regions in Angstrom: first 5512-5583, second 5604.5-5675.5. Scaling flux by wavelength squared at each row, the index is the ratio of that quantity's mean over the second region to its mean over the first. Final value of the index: 1.01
